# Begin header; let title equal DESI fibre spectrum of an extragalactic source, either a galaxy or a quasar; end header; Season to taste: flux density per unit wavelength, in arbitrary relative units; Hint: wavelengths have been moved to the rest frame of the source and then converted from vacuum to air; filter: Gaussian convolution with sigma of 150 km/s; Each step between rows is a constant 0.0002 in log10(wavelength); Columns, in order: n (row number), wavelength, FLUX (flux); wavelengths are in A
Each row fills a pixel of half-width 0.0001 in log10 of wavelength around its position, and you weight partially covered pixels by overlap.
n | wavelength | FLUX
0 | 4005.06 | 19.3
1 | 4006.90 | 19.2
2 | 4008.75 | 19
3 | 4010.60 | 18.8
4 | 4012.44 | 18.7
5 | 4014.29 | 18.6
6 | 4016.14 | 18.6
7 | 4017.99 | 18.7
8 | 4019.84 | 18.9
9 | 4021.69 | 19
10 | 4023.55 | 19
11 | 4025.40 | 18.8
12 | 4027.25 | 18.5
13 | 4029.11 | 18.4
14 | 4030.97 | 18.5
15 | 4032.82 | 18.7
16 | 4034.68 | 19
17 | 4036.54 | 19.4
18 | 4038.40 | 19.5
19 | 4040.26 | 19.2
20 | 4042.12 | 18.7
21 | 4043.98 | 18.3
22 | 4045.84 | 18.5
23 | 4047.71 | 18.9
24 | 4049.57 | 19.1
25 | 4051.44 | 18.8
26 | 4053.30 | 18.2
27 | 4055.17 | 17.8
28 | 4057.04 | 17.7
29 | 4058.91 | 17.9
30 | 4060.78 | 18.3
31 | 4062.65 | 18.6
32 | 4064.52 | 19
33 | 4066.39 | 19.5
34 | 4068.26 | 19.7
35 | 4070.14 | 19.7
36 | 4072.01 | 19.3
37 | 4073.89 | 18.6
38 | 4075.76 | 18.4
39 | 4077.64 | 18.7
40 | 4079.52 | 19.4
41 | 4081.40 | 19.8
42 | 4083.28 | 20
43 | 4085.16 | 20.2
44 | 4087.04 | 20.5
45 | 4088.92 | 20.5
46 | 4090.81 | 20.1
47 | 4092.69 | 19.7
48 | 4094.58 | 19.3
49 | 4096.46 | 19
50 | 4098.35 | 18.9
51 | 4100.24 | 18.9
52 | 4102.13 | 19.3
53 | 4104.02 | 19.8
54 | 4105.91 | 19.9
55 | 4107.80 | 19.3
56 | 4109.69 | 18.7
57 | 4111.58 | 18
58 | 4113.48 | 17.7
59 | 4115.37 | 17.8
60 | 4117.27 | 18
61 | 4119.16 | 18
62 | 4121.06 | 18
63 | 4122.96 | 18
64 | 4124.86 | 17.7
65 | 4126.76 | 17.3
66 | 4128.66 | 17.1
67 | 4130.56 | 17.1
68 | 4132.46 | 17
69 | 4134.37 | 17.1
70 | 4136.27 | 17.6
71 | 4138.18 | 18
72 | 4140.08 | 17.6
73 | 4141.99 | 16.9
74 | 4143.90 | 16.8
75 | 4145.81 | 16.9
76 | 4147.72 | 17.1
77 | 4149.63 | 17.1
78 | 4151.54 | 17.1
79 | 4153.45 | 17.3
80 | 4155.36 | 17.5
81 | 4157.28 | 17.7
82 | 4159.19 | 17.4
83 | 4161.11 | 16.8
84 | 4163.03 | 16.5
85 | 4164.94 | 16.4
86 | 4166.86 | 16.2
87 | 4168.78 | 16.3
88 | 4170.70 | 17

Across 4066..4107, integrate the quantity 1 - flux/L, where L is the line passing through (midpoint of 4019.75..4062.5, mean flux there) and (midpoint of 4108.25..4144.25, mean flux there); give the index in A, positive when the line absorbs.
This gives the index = -3.17 A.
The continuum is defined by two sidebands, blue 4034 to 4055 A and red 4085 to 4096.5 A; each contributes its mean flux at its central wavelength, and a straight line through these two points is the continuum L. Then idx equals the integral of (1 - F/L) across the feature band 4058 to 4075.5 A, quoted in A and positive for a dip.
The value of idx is 0.4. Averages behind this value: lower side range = 18.8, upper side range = 20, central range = 18.9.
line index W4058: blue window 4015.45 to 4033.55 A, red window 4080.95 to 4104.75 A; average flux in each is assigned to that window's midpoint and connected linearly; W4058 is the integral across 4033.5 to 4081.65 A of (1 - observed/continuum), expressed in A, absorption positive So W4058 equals 0.9 A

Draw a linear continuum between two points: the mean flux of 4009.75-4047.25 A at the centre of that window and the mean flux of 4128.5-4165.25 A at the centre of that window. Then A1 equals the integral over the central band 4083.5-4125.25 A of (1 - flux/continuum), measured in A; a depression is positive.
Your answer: -2.9 A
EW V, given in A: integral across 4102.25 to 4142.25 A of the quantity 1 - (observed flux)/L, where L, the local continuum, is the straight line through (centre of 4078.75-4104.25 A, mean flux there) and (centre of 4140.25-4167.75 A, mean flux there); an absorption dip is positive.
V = 0.8 A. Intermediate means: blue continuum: 19.7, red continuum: 17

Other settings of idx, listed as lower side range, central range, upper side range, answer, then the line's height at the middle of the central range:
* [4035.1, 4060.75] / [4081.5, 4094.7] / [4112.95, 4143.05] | -1.5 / 18.1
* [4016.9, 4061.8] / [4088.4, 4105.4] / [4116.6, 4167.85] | -1.5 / 17.9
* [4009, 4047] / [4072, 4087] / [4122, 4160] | -1.0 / 18.1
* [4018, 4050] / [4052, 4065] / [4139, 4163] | 0.2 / 18.5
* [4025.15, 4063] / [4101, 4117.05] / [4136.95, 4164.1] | -0.9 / 17.7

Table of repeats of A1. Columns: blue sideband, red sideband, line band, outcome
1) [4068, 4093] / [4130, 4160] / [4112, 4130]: 0.4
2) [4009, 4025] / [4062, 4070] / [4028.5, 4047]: 0.2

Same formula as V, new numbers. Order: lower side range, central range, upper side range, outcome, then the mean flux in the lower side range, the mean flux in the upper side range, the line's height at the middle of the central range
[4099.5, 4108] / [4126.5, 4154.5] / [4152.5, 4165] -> 1.10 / 19.5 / 17.1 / 17.9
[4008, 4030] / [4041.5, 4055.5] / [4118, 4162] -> -0.12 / 18.7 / 17.4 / 18.4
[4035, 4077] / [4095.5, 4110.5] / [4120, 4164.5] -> -1.06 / 18.8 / 17.3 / 18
